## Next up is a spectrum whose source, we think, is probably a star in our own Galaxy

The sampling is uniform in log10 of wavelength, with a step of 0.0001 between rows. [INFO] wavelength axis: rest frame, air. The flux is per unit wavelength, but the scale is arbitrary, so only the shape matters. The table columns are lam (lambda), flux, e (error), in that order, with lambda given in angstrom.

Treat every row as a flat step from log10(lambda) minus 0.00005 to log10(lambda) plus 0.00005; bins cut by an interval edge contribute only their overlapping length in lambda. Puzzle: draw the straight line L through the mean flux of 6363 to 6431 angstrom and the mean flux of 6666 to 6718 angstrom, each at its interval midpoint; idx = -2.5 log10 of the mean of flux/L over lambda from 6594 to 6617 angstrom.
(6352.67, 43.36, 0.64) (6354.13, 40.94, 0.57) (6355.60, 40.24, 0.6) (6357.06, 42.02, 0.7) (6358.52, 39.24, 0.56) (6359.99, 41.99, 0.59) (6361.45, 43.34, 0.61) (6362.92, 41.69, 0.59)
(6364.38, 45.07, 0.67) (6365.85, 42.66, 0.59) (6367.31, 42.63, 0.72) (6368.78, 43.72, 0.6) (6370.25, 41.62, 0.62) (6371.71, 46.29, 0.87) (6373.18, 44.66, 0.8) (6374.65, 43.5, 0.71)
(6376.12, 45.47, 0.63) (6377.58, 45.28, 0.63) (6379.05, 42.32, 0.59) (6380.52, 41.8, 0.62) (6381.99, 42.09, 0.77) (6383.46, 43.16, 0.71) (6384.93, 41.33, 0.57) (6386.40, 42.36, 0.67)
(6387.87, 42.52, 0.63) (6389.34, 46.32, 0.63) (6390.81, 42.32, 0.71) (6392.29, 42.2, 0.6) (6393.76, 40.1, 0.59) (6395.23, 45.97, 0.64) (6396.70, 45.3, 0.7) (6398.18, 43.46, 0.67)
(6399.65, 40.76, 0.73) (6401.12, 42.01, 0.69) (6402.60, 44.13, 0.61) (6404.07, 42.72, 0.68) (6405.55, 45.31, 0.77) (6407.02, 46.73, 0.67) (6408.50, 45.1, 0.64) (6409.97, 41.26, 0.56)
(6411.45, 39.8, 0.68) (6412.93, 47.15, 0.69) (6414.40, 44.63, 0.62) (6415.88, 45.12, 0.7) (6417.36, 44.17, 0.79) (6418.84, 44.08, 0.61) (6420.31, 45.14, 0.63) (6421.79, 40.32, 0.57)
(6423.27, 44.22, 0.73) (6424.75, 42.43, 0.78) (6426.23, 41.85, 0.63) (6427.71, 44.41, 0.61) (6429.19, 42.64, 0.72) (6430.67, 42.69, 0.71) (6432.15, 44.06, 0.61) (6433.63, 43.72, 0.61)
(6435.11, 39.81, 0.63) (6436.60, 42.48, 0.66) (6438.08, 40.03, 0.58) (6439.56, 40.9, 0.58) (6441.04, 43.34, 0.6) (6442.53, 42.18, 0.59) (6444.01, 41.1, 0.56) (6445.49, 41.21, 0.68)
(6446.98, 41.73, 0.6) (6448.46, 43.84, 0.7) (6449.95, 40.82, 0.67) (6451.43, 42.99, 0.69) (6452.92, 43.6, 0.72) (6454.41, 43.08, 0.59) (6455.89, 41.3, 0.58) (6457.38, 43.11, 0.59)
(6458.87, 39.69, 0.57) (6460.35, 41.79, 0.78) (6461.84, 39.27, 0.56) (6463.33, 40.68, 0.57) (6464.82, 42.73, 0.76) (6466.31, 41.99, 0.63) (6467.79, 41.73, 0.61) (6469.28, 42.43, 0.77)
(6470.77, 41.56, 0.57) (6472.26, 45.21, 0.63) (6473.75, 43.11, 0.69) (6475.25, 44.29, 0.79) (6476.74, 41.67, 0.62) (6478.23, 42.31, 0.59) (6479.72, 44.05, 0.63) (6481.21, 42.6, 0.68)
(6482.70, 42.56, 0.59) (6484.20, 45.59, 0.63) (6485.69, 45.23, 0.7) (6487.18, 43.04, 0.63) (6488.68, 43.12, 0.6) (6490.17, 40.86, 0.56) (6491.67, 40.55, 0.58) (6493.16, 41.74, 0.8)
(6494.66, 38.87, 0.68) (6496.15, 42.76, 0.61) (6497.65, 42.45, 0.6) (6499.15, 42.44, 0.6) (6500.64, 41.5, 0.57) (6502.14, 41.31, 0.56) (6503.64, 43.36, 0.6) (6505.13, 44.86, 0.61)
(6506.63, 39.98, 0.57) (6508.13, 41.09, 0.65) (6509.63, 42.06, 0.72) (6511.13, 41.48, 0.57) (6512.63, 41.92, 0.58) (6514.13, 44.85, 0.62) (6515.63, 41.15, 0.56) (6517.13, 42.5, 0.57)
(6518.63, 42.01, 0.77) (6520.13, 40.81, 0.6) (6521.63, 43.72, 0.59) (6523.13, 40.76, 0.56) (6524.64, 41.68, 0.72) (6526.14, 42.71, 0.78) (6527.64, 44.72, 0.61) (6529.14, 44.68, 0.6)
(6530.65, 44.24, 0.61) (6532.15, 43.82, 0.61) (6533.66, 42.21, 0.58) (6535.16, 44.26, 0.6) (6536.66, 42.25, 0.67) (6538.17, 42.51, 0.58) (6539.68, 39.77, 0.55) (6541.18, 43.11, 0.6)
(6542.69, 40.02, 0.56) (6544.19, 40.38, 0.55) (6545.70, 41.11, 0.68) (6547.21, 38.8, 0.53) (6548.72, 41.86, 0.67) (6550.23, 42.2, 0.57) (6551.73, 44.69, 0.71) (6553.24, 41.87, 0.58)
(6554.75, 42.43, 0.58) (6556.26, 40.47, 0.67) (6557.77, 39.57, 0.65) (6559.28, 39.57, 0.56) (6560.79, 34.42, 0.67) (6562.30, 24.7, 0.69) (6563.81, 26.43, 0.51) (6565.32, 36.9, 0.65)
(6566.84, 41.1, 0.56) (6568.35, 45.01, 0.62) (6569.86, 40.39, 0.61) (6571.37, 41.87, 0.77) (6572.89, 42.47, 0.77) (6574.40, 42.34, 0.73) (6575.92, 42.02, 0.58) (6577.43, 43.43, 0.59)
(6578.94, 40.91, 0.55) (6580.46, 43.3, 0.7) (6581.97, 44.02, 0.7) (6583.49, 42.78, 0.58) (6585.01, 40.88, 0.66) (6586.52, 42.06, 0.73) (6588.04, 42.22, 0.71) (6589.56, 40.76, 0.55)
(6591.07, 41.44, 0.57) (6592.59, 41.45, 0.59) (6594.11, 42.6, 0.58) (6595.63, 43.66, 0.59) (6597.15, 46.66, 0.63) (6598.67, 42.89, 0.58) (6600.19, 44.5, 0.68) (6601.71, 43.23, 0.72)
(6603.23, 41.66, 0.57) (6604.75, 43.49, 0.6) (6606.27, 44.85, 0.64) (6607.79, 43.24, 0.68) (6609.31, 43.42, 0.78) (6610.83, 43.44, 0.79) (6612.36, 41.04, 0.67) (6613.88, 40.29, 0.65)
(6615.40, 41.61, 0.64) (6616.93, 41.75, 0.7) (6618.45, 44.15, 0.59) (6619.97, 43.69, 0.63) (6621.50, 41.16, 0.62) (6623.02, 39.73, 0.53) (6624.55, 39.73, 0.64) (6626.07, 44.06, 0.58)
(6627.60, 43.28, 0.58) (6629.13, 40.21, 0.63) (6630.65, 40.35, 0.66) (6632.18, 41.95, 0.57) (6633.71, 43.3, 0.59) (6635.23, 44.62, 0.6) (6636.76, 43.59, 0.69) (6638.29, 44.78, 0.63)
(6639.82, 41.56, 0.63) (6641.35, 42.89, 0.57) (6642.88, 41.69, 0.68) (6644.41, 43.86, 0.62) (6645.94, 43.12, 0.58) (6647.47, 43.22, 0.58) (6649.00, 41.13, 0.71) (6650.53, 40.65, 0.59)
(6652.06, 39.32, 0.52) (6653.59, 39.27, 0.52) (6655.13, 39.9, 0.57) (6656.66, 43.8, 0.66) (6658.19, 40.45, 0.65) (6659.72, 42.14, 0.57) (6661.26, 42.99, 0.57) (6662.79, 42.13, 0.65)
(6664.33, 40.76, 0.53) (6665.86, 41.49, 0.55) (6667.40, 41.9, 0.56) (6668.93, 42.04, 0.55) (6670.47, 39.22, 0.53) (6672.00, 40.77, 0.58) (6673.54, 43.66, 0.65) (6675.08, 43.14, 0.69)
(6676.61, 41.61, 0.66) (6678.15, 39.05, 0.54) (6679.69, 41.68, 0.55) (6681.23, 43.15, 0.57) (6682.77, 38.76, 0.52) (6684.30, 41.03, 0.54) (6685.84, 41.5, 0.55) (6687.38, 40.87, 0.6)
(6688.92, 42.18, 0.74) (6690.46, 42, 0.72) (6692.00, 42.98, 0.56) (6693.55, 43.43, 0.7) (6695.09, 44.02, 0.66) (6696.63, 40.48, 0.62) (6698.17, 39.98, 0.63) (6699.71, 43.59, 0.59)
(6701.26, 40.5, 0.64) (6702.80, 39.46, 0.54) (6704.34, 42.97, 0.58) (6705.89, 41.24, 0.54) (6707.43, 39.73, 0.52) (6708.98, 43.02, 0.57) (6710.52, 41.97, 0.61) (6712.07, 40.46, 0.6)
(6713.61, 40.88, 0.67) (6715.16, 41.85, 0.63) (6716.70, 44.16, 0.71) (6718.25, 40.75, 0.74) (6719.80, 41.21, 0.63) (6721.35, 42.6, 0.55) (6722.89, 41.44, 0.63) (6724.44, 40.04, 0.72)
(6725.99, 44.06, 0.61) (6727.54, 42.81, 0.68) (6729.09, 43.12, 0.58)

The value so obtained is -0.02 mag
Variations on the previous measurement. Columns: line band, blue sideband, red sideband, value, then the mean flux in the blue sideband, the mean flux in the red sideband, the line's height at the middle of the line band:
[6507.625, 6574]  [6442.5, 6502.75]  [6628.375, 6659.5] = 0.03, 42.3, 42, 42.1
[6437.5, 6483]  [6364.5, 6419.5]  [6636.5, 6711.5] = 0.02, 43.5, 41.7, 43.1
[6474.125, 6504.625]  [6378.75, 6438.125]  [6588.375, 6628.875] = 0.01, 43.2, 42.6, 42.9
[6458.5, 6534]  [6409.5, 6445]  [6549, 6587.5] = -0.02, 42.8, 40.3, 41.6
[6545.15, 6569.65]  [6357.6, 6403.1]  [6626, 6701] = 0.09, 43.1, 41.9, 42.3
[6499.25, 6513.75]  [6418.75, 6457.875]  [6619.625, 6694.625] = 0.01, 42.5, 41.8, 42.3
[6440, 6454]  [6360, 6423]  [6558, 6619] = 0.01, 43.5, 41.3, 42.9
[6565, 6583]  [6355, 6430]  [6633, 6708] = 0.00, 43.2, 41.8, 42.3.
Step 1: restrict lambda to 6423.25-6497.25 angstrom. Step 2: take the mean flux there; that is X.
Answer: 42.3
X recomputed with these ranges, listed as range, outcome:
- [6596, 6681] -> 42.2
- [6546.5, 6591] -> 40.4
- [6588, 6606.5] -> 43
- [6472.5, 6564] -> 41.7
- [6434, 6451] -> 41.7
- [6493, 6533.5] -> 42.4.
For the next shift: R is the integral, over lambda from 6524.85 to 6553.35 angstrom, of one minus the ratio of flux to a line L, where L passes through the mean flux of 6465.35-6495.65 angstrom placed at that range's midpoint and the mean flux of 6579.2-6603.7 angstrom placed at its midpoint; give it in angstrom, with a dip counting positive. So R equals 0.2 angstrom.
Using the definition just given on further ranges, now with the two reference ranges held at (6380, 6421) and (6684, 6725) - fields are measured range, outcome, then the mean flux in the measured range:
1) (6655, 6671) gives 0.1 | 41.6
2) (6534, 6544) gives 0.2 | 41.9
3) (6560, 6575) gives 1.7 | 37.5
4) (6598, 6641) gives -0.4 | 42.6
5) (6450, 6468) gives 0.6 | 41.8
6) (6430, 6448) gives 0.5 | 42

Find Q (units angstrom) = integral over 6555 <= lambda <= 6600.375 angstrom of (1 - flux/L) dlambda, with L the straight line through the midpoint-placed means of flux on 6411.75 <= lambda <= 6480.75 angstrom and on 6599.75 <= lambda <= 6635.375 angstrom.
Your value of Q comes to 1.9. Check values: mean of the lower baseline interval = 42.6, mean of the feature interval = 40.7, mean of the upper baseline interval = 42.4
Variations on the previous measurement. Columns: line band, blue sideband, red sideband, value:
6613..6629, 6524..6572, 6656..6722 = -0.28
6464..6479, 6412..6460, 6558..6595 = -0.22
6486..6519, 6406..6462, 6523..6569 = -0.50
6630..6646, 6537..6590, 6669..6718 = -0.69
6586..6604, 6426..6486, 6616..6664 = -0.27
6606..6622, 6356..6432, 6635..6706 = -0.18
